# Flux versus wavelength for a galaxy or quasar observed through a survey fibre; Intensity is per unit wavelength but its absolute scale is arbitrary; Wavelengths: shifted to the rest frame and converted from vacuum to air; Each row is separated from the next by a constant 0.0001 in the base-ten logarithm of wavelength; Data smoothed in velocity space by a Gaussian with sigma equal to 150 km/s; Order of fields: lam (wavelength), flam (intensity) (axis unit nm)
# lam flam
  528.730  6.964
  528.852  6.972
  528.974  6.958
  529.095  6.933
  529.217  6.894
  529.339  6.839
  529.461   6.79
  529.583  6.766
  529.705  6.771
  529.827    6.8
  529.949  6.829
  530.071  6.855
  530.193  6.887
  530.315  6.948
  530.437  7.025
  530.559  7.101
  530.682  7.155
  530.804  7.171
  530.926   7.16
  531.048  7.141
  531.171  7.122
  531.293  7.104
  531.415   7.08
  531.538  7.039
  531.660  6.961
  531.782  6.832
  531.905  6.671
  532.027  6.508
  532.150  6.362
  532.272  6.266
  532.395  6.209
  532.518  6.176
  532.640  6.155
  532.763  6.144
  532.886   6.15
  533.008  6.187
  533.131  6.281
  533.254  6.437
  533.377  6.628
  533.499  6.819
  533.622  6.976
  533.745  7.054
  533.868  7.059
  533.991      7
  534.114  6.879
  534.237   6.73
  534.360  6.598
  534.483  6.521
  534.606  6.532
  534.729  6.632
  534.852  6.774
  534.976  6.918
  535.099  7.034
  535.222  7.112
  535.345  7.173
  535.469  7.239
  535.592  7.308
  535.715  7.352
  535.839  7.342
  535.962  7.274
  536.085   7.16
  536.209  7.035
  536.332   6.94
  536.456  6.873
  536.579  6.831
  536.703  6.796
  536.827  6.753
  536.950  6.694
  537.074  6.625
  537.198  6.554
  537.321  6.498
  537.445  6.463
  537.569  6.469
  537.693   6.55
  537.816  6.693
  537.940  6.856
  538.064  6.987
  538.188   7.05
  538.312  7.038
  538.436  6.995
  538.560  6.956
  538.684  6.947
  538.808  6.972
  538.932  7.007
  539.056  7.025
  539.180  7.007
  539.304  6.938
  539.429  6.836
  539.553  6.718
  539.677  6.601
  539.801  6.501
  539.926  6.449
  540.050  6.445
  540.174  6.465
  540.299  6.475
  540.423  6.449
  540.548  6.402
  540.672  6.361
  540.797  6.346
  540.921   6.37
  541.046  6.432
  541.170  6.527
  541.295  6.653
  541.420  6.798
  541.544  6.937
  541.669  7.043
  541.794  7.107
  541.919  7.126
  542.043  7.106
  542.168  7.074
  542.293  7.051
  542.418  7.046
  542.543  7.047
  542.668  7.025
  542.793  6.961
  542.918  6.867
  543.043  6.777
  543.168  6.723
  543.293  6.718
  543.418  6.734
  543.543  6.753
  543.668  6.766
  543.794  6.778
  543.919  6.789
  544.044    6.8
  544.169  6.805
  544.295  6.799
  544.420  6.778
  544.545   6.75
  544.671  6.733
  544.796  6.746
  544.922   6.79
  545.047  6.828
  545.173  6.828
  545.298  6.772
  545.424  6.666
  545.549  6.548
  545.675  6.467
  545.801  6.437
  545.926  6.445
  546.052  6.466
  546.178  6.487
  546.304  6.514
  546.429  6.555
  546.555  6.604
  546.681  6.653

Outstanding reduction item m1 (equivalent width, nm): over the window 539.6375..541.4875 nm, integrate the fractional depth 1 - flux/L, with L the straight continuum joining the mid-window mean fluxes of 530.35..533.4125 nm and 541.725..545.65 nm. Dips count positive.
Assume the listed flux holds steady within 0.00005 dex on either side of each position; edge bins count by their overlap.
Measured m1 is 0.09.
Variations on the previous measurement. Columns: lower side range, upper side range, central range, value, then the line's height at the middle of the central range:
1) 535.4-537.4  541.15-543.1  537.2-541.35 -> 0.16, 6.95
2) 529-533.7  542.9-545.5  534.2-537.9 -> -0.05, 6.75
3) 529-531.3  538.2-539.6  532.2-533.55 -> 0.13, 6.96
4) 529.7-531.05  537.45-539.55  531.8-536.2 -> 0.13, 6.94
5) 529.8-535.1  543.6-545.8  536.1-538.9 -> -0.03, 6.74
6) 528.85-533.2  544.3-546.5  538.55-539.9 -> -0.03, 6.69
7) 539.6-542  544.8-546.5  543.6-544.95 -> -0.03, 6.61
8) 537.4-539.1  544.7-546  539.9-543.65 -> 0.01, 6.76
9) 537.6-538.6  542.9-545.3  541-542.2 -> -0.01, 6.82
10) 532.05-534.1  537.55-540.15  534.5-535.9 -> -0.09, 6.62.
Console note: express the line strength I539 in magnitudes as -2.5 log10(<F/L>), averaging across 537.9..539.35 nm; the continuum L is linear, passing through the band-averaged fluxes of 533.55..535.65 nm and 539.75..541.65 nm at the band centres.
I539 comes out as -0.053 mag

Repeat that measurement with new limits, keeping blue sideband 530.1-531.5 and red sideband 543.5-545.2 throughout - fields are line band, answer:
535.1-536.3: -0.037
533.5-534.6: 0.027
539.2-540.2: 0.038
